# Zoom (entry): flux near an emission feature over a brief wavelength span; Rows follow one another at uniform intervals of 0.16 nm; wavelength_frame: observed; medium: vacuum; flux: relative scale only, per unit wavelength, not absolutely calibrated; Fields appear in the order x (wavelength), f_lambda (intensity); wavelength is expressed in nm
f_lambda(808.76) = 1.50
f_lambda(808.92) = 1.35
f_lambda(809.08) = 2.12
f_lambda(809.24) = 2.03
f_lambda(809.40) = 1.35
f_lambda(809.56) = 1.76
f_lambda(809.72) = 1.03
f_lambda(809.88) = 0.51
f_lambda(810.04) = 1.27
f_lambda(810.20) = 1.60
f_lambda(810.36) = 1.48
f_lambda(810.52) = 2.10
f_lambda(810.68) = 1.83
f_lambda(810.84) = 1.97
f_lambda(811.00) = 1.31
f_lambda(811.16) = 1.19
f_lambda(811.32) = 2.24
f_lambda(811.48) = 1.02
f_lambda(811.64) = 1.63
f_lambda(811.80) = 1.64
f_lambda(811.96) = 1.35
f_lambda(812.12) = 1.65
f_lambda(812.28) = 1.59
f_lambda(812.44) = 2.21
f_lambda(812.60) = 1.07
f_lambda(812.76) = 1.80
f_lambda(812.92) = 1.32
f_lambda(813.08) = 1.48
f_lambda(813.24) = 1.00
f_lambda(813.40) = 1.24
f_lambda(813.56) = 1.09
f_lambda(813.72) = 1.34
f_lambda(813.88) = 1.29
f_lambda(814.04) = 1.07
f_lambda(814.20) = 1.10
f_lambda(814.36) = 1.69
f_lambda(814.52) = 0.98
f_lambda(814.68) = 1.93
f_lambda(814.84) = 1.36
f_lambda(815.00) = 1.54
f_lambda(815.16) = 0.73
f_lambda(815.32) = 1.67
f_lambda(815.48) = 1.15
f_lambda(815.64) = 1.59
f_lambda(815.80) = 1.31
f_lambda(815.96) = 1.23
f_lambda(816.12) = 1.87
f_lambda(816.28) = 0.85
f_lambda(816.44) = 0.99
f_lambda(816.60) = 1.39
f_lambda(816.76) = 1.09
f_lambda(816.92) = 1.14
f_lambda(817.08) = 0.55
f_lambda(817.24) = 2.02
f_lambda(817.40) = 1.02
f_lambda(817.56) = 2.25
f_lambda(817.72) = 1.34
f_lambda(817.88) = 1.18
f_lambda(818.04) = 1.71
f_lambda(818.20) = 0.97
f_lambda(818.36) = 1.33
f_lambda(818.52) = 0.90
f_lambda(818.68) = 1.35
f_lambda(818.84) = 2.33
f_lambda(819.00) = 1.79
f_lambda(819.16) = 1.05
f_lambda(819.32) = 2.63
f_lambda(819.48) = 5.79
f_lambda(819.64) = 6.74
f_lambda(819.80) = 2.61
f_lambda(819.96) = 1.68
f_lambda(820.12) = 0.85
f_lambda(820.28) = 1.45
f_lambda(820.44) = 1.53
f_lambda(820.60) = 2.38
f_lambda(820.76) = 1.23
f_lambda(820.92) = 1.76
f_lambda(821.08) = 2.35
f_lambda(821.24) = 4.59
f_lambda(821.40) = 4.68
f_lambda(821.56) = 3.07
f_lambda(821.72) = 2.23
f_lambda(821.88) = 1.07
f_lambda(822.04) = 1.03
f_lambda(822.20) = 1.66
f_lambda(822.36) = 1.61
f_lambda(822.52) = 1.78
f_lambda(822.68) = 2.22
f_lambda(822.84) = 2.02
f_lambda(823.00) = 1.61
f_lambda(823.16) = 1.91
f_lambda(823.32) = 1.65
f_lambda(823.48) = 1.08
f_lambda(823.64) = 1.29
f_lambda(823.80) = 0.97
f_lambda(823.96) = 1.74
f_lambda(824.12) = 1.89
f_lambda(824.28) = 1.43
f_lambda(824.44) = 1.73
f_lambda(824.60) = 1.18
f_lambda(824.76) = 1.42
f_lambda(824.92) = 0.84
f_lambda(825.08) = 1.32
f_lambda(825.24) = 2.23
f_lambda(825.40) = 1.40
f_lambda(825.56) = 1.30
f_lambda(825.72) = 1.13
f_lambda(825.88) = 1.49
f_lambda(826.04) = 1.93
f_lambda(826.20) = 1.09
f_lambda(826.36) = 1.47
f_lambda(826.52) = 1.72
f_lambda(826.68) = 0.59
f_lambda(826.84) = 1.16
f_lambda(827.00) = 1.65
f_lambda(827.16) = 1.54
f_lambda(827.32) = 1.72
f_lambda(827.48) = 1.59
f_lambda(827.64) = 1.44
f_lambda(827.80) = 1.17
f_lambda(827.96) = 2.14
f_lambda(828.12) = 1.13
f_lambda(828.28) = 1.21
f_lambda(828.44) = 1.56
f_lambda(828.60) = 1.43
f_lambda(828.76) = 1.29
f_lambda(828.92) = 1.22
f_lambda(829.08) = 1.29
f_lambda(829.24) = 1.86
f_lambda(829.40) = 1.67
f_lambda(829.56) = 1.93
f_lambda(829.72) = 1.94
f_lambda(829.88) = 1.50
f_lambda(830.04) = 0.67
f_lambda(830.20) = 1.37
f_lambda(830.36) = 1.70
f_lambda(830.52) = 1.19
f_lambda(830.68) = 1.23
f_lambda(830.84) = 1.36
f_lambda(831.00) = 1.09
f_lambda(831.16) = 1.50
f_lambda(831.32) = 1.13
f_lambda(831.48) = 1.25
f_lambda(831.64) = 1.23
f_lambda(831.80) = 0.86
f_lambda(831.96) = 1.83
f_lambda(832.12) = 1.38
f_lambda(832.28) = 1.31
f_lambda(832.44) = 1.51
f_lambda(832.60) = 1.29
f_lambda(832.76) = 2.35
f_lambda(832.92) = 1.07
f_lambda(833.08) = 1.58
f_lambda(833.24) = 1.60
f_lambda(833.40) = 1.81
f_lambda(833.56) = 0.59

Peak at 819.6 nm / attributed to [S II]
